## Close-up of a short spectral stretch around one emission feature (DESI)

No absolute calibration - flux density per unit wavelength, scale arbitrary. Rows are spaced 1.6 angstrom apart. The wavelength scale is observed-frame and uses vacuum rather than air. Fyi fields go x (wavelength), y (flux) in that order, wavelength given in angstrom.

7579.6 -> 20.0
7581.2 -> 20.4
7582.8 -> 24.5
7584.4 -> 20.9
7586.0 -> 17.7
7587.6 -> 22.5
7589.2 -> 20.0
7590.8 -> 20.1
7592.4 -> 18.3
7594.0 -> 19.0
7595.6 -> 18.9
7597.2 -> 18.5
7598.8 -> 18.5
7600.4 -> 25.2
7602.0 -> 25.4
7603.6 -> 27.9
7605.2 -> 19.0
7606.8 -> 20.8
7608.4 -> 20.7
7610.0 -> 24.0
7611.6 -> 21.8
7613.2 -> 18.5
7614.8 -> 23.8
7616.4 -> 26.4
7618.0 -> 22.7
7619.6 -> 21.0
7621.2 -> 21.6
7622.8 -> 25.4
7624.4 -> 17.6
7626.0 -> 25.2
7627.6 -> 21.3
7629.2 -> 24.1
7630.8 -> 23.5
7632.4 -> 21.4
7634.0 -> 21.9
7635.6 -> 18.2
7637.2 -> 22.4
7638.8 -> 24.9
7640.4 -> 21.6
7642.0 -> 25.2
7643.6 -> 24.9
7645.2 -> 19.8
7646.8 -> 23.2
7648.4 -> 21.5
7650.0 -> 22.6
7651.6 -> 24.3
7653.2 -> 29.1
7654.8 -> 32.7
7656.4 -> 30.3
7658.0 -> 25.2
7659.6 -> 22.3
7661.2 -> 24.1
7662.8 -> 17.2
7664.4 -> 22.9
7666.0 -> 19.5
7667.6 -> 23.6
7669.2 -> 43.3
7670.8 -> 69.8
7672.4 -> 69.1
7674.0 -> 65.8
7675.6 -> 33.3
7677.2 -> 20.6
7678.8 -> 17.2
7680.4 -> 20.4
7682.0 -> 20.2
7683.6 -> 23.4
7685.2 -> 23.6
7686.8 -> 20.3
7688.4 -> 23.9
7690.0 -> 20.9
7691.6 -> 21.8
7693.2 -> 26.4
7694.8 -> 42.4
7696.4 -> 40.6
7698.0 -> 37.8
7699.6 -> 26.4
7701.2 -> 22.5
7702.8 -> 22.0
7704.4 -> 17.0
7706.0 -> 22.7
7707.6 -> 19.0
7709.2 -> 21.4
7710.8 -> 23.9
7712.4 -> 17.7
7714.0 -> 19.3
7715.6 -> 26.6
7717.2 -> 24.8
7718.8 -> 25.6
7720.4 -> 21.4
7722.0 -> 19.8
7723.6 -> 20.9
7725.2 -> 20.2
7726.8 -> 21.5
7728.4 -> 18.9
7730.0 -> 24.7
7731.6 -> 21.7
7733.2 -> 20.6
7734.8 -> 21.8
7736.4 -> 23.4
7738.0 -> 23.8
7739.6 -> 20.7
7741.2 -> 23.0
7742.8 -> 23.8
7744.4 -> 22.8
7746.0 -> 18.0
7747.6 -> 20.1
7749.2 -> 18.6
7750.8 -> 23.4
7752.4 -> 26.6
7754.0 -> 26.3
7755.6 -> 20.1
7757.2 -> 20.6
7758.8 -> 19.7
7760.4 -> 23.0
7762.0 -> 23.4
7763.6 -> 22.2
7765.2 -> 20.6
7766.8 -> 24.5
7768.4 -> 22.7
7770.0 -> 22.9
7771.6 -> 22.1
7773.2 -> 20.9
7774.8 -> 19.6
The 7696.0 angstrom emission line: [N II] 6583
